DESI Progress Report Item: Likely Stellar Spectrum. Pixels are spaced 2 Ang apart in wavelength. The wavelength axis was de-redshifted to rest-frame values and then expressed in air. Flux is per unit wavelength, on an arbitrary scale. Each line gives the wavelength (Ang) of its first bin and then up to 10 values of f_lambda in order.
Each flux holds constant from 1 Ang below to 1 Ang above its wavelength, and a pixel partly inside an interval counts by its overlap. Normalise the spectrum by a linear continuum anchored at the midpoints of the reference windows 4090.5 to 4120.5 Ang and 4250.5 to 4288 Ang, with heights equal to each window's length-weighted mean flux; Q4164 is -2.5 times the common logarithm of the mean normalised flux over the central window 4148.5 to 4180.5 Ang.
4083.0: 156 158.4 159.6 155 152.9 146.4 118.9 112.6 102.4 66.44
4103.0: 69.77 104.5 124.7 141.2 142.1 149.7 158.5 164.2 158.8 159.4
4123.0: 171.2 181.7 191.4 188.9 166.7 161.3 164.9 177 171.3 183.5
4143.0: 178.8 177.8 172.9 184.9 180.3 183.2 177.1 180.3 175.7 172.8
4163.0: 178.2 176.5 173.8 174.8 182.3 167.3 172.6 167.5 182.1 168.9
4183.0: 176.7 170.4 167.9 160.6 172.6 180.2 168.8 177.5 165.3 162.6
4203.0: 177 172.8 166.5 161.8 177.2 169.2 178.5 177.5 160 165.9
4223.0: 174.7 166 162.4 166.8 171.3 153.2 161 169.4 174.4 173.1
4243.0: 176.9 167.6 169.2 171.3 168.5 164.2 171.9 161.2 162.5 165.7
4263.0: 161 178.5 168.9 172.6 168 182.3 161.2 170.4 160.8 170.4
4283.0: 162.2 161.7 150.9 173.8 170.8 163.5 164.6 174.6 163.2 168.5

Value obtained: -0.24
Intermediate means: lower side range 128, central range 177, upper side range 166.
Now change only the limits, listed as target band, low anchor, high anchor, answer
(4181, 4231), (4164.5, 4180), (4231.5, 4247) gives 0.01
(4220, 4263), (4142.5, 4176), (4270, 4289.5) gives 0.01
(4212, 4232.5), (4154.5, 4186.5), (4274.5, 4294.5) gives 0.01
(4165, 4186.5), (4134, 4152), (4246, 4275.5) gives 0.01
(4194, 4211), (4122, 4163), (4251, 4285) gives 0.02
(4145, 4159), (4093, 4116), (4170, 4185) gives -0.16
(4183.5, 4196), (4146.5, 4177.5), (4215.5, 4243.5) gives 0.02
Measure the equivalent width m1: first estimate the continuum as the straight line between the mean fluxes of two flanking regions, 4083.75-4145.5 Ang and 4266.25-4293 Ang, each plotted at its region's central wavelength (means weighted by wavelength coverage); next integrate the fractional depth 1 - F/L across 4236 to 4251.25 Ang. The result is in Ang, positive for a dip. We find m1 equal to -0.8 Ang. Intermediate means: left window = 150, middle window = 171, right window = 167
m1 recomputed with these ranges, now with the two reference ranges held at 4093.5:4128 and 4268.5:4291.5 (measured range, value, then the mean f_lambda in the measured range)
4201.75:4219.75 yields -1.95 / 171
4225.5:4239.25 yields -0.58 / 165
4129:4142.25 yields -2.95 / 172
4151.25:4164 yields -2.92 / 178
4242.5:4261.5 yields -0.69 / 168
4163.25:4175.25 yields -2.28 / 175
